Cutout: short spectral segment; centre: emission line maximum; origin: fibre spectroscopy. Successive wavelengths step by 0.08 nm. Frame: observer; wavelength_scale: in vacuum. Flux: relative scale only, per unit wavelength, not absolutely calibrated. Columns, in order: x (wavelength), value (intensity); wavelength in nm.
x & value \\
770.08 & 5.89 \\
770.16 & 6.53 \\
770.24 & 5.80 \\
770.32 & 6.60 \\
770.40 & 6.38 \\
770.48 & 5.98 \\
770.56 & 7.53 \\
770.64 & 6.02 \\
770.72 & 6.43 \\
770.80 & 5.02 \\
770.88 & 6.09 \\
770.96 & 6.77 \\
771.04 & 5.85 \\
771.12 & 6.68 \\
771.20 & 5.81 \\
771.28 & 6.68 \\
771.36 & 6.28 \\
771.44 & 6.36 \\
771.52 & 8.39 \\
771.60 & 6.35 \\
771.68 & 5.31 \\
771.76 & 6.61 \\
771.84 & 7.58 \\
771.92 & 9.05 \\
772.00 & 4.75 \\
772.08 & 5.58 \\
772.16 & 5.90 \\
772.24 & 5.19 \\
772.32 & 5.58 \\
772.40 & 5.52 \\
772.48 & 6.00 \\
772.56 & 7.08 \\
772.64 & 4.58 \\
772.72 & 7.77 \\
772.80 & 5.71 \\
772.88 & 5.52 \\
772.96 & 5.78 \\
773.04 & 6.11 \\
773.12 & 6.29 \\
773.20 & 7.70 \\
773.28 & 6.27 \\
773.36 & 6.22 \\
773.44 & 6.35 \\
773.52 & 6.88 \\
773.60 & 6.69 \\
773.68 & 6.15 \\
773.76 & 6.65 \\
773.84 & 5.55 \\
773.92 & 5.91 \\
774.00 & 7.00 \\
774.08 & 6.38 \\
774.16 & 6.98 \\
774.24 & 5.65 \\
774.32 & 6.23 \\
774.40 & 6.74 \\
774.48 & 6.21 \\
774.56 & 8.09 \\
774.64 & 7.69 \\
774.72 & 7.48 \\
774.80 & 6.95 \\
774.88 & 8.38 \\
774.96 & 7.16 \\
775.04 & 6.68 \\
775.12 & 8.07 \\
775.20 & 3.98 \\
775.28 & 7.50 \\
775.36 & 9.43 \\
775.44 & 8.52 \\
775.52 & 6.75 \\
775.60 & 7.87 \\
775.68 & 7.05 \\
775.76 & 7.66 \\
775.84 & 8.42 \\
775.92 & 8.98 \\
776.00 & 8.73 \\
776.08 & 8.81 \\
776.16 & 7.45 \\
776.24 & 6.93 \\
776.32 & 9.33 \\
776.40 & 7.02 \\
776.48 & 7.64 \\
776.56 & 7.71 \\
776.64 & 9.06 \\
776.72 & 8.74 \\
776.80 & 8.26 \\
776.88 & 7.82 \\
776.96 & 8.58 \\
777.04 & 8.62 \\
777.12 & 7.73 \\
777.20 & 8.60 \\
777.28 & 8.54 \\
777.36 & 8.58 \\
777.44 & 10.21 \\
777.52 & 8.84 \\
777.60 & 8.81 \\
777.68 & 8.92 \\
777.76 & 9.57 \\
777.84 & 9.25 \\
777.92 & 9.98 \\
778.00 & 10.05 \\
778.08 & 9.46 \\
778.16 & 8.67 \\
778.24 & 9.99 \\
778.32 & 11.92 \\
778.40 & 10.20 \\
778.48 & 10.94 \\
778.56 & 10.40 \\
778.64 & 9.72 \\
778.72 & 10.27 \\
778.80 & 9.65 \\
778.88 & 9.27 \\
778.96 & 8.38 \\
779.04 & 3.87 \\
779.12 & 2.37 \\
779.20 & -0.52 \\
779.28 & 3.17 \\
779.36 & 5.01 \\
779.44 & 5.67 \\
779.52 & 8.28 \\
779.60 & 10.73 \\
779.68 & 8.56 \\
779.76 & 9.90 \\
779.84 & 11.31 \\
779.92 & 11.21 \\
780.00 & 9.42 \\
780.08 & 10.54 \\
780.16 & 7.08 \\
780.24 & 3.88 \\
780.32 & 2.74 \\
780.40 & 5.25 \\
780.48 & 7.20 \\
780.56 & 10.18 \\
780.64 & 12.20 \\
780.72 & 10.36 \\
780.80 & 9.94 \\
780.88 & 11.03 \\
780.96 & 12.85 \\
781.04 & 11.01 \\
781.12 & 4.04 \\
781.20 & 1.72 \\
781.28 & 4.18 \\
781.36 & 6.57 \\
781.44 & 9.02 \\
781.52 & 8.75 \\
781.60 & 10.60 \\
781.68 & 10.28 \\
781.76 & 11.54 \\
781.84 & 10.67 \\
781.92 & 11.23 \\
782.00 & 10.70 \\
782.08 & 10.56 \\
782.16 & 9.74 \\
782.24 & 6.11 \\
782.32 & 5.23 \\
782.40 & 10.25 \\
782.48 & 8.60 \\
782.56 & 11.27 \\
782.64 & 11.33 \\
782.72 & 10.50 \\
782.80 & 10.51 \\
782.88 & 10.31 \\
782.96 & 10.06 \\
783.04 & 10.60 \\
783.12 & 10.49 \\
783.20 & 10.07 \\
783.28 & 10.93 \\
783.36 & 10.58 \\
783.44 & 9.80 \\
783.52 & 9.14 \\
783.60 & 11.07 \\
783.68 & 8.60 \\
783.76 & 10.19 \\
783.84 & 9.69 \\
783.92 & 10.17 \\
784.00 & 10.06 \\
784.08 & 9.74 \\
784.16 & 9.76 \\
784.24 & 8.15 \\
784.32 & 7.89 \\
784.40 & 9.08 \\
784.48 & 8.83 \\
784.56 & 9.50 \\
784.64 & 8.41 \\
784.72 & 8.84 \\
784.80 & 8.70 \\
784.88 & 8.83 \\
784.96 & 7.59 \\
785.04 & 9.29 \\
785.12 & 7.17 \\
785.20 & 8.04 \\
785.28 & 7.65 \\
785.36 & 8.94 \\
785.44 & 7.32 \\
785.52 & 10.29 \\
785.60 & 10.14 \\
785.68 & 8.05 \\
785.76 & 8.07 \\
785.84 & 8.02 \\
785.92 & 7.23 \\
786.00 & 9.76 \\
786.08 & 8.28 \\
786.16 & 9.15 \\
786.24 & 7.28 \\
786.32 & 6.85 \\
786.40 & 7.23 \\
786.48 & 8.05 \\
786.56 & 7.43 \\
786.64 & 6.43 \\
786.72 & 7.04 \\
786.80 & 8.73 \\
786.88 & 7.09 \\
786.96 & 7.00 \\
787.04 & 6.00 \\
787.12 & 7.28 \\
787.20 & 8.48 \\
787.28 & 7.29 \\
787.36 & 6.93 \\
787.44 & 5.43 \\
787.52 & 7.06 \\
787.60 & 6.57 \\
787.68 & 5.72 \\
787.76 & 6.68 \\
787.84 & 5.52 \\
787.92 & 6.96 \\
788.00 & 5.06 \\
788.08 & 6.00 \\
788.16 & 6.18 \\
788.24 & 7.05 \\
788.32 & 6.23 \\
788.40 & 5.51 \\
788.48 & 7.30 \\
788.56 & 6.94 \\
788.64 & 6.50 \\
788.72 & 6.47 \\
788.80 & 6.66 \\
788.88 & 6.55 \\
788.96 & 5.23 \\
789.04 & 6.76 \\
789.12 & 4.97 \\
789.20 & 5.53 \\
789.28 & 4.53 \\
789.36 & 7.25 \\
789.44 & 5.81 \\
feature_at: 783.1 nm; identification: Mg II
